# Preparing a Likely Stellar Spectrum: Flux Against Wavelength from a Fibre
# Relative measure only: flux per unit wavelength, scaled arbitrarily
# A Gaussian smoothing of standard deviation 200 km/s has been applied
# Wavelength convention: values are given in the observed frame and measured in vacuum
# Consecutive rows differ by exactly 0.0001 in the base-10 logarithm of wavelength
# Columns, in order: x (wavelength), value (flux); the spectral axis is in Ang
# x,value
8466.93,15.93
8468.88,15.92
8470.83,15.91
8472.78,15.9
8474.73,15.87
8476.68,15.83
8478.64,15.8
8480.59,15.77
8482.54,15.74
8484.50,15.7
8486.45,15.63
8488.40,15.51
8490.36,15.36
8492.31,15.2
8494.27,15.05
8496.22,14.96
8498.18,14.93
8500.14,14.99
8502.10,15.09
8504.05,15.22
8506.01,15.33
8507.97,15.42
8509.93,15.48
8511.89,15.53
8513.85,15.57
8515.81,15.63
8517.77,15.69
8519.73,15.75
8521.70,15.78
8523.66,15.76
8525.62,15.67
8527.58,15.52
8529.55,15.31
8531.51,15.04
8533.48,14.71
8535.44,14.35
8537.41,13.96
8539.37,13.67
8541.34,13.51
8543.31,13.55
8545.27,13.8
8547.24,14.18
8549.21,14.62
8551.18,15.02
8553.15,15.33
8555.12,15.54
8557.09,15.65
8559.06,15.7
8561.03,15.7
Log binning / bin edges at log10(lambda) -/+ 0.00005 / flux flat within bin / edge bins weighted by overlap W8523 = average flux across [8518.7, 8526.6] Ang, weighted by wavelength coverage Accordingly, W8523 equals 15.7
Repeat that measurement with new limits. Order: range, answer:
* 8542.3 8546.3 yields 13.7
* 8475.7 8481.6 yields 15.8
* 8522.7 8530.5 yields 15.6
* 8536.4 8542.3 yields 13.7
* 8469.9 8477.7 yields 15.9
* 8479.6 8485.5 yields 15.7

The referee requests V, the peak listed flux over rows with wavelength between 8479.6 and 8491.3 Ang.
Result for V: 15.77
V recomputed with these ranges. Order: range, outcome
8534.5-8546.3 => 14.35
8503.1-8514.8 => 15.57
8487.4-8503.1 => 15.51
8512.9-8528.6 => 15.78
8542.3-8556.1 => 15.54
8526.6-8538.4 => 15.52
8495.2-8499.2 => 14.96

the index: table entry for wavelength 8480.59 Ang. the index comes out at 15.77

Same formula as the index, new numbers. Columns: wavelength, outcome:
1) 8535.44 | 14.35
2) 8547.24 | 14.18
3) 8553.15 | 15.33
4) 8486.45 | 15.63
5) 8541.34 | 13.51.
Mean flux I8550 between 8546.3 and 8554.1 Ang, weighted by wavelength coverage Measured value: 14.8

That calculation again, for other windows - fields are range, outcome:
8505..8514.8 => 15.5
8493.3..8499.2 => 15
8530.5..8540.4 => 14.3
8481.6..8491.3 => 15.6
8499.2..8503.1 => 15.1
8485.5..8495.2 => 15.4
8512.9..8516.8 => 15.6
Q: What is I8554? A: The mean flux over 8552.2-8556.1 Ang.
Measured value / 15.4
